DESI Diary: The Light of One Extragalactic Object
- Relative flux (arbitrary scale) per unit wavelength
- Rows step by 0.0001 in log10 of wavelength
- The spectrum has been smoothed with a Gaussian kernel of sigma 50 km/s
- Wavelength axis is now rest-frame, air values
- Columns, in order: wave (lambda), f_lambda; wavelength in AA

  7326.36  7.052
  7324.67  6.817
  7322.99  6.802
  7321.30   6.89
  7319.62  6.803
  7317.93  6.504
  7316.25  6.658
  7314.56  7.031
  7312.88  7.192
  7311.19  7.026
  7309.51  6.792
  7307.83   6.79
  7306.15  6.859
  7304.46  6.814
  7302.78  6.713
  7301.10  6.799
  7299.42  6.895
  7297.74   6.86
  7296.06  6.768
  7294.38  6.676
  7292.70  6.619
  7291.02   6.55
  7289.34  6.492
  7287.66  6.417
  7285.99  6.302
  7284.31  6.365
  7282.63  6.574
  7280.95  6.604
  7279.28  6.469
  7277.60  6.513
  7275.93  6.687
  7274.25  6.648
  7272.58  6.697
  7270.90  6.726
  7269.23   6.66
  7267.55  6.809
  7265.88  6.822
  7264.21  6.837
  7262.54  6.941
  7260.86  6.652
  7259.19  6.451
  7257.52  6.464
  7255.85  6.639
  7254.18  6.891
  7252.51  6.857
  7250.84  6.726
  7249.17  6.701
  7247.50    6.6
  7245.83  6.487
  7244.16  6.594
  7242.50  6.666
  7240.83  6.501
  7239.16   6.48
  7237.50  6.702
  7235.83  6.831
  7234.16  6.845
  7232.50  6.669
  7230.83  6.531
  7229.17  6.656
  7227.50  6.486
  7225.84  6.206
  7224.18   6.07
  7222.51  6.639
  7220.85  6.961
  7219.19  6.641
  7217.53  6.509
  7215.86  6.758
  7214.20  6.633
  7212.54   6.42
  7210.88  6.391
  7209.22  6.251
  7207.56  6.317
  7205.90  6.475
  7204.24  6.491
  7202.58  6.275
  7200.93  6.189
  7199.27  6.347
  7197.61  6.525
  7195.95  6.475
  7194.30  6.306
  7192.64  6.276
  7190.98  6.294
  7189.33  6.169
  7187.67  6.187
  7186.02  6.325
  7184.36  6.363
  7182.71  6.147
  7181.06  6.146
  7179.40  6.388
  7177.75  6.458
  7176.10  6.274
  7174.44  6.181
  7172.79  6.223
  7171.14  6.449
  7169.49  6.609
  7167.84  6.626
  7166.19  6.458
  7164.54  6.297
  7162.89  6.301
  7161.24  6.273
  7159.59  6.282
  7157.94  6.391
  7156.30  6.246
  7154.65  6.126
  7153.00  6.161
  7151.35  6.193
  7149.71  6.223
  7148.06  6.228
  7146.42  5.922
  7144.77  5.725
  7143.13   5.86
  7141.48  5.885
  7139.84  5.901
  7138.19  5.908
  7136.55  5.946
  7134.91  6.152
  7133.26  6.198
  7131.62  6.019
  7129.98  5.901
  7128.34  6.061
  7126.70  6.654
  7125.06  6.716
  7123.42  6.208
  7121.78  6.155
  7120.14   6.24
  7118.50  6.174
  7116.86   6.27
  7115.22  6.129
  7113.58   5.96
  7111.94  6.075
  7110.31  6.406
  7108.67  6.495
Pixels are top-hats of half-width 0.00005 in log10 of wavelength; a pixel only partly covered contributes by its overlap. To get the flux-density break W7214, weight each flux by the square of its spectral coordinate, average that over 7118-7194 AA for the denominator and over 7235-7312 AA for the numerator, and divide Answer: 1.11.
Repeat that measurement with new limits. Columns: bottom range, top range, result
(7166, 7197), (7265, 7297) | 1.07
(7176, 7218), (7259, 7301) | 1.07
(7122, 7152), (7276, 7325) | 1.15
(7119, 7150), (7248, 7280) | 1.14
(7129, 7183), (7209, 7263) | 1.09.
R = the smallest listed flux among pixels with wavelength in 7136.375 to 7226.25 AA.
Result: 5.725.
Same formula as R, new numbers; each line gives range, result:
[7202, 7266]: 6.07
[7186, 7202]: 6.169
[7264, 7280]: 6.469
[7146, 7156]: 5.922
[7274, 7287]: 6.302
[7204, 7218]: 6.251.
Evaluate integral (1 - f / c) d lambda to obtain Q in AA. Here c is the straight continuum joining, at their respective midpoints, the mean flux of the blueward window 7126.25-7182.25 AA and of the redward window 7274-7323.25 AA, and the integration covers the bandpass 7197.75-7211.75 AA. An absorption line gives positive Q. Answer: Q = 0.0 AA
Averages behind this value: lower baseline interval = 6.19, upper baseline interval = 6.7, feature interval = 6.35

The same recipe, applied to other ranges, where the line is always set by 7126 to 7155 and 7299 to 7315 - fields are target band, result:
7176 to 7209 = 0.0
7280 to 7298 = 0.6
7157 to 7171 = -0.5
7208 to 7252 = -0.5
